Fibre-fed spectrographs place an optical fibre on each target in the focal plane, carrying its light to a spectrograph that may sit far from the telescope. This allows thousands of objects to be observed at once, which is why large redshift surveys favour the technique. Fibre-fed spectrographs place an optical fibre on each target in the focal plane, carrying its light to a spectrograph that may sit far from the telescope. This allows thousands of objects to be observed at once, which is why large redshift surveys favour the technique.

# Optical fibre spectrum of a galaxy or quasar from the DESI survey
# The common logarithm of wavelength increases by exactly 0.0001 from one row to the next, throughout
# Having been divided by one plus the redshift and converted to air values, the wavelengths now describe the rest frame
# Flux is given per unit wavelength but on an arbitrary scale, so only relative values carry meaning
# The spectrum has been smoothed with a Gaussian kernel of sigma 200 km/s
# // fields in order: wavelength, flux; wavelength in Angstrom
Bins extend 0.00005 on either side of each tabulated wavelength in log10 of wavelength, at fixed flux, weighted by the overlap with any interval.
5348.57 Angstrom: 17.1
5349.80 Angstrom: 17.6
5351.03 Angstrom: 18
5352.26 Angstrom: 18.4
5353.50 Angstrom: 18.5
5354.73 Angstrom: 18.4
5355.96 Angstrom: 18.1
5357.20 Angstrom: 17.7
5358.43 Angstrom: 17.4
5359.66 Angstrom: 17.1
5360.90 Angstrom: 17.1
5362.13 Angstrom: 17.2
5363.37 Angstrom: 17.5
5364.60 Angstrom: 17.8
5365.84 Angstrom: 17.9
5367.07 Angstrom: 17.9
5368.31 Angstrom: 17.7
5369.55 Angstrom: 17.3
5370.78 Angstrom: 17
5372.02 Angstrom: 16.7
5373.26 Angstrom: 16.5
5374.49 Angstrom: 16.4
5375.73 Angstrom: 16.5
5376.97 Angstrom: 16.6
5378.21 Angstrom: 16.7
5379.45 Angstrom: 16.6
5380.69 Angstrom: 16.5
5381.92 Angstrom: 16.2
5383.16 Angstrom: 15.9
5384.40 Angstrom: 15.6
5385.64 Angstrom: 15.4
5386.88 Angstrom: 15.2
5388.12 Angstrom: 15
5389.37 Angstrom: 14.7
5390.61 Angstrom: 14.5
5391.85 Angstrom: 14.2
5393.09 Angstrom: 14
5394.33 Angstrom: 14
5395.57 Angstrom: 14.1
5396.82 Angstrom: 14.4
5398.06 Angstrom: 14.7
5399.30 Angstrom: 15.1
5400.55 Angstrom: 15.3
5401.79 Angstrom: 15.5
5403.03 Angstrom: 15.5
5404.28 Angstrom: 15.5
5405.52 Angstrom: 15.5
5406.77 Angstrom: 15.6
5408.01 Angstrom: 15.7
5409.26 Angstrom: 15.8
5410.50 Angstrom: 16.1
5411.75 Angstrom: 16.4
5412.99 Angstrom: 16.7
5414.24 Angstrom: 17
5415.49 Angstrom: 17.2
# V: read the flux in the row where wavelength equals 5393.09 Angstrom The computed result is 14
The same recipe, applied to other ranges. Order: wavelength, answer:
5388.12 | 15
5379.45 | 16.6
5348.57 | 17.1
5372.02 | 16.7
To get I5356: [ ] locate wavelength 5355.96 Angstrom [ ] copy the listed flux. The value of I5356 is 18.1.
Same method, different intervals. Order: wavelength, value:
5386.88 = 15.2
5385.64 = 15.4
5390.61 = 14.5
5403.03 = 15.5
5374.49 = 16.4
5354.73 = 18.4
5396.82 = 14.4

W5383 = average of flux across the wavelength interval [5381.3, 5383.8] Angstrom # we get 16.1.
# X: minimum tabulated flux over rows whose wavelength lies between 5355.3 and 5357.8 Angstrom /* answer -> 17.7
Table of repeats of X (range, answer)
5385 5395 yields 14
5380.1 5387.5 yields 15.2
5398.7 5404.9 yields 15.1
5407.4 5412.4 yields 15.7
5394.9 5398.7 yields 14.1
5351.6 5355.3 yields 18.4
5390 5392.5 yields 14.2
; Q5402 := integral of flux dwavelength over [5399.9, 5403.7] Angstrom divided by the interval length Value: 15.4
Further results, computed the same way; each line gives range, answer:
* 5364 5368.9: 17.8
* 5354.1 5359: 17.9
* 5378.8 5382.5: 16.5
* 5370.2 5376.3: 16.6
